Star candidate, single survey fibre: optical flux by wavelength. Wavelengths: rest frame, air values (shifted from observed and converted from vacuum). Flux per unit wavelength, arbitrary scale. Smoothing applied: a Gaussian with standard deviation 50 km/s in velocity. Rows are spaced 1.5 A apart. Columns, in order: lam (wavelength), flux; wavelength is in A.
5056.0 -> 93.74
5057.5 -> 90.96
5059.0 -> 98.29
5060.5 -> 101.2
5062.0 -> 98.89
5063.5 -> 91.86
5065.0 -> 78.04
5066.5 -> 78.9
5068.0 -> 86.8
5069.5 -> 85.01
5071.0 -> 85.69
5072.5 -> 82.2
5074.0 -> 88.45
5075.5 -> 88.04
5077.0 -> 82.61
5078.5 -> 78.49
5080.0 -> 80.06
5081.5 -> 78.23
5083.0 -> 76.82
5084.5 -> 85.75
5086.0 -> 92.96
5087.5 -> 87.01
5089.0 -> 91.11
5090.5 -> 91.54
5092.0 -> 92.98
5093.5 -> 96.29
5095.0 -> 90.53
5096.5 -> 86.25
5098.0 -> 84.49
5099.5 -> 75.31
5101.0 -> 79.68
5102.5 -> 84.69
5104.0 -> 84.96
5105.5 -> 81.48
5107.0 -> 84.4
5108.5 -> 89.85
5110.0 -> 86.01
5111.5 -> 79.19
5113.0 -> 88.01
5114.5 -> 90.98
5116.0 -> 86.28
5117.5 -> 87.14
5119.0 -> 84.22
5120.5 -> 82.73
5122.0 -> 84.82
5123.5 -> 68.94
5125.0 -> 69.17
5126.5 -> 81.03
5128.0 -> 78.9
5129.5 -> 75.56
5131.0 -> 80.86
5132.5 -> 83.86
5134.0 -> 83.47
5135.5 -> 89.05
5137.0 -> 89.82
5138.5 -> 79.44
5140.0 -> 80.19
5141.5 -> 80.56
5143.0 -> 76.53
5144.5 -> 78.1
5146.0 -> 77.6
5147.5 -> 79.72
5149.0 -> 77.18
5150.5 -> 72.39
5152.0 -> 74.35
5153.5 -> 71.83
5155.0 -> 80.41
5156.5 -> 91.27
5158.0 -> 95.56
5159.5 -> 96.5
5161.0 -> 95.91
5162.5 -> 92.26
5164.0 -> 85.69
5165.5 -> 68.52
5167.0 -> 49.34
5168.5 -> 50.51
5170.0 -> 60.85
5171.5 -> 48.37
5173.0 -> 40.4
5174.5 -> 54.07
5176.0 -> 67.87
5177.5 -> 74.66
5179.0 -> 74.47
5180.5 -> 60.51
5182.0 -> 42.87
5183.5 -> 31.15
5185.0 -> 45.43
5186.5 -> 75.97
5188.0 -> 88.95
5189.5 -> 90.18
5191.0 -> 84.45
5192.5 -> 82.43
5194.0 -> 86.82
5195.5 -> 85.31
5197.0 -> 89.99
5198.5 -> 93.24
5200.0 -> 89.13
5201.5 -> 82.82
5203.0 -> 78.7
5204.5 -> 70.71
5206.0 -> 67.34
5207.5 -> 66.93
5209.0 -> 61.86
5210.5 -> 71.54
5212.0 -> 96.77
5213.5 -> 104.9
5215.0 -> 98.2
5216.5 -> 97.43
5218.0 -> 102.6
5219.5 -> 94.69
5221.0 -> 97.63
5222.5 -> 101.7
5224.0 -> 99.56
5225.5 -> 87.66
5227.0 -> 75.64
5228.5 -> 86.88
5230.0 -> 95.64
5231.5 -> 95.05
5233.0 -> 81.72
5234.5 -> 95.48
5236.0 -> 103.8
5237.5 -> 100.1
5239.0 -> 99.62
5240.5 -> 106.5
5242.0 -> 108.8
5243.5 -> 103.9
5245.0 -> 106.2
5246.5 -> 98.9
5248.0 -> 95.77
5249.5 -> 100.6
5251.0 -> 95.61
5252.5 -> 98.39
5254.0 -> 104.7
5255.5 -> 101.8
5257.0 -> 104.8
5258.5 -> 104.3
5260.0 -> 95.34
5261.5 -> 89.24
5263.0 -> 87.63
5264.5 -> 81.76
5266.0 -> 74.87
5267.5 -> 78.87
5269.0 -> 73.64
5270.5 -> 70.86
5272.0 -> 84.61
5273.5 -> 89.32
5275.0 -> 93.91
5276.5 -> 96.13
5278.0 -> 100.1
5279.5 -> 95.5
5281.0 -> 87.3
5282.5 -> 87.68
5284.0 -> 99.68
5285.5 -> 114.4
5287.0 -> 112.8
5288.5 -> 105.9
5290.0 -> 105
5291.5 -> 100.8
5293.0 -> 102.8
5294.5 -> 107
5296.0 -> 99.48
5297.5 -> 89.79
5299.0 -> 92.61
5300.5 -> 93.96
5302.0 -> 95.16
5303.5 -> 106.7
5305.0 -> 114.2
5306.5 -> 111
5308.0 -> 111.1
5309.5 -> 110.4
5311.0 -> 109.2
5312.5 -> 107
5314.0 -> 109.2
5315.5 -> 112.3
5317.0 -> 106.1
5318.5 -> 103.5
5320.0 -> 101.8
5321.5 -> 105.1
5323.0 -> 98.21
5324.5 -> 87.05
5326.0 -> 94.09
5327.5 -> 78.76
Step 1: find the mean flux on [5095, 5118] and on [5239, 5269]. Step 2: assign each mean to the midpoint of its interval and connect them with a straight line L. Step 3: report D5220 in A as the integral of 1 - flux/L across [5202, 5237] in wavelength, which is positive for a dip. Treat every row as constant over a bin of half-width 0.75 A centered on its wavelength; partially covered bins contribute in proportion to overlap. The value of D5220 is 1.94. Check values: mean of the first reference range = 84.7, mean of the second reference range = 96.2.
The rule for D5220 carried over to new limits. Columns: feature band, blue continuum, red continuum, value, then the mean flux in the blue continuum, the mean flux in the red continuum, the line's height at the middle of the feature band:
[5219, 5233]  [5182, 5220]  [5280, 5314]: -0.9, 80.7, 103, 86.5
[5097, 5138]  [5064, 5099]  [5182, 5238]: 1.2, 85.5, 84.7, 85.3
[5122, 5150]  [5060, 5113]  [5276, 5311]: 3.2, 85.8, 102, 89.7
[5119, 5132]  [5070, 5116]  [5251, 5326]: 1.4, 85.5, 98.2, 87.6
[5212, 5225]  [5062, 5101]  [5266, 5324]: -0.7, 85.6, 99.2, 94.3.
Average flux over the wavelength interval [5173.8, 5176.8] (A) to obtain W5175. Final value 61.3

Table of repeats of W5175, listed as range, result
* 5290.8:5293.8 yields 102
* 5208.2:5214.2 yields 83.5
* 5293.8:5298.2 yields 98.8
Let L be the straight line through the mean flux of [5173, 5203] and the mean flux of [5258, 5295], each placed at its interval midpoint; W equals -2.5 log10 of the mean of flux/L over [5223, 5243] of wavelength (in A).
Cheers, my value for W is -0.14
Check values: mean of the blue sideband 73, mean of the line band 95.3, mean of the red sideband 93.4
